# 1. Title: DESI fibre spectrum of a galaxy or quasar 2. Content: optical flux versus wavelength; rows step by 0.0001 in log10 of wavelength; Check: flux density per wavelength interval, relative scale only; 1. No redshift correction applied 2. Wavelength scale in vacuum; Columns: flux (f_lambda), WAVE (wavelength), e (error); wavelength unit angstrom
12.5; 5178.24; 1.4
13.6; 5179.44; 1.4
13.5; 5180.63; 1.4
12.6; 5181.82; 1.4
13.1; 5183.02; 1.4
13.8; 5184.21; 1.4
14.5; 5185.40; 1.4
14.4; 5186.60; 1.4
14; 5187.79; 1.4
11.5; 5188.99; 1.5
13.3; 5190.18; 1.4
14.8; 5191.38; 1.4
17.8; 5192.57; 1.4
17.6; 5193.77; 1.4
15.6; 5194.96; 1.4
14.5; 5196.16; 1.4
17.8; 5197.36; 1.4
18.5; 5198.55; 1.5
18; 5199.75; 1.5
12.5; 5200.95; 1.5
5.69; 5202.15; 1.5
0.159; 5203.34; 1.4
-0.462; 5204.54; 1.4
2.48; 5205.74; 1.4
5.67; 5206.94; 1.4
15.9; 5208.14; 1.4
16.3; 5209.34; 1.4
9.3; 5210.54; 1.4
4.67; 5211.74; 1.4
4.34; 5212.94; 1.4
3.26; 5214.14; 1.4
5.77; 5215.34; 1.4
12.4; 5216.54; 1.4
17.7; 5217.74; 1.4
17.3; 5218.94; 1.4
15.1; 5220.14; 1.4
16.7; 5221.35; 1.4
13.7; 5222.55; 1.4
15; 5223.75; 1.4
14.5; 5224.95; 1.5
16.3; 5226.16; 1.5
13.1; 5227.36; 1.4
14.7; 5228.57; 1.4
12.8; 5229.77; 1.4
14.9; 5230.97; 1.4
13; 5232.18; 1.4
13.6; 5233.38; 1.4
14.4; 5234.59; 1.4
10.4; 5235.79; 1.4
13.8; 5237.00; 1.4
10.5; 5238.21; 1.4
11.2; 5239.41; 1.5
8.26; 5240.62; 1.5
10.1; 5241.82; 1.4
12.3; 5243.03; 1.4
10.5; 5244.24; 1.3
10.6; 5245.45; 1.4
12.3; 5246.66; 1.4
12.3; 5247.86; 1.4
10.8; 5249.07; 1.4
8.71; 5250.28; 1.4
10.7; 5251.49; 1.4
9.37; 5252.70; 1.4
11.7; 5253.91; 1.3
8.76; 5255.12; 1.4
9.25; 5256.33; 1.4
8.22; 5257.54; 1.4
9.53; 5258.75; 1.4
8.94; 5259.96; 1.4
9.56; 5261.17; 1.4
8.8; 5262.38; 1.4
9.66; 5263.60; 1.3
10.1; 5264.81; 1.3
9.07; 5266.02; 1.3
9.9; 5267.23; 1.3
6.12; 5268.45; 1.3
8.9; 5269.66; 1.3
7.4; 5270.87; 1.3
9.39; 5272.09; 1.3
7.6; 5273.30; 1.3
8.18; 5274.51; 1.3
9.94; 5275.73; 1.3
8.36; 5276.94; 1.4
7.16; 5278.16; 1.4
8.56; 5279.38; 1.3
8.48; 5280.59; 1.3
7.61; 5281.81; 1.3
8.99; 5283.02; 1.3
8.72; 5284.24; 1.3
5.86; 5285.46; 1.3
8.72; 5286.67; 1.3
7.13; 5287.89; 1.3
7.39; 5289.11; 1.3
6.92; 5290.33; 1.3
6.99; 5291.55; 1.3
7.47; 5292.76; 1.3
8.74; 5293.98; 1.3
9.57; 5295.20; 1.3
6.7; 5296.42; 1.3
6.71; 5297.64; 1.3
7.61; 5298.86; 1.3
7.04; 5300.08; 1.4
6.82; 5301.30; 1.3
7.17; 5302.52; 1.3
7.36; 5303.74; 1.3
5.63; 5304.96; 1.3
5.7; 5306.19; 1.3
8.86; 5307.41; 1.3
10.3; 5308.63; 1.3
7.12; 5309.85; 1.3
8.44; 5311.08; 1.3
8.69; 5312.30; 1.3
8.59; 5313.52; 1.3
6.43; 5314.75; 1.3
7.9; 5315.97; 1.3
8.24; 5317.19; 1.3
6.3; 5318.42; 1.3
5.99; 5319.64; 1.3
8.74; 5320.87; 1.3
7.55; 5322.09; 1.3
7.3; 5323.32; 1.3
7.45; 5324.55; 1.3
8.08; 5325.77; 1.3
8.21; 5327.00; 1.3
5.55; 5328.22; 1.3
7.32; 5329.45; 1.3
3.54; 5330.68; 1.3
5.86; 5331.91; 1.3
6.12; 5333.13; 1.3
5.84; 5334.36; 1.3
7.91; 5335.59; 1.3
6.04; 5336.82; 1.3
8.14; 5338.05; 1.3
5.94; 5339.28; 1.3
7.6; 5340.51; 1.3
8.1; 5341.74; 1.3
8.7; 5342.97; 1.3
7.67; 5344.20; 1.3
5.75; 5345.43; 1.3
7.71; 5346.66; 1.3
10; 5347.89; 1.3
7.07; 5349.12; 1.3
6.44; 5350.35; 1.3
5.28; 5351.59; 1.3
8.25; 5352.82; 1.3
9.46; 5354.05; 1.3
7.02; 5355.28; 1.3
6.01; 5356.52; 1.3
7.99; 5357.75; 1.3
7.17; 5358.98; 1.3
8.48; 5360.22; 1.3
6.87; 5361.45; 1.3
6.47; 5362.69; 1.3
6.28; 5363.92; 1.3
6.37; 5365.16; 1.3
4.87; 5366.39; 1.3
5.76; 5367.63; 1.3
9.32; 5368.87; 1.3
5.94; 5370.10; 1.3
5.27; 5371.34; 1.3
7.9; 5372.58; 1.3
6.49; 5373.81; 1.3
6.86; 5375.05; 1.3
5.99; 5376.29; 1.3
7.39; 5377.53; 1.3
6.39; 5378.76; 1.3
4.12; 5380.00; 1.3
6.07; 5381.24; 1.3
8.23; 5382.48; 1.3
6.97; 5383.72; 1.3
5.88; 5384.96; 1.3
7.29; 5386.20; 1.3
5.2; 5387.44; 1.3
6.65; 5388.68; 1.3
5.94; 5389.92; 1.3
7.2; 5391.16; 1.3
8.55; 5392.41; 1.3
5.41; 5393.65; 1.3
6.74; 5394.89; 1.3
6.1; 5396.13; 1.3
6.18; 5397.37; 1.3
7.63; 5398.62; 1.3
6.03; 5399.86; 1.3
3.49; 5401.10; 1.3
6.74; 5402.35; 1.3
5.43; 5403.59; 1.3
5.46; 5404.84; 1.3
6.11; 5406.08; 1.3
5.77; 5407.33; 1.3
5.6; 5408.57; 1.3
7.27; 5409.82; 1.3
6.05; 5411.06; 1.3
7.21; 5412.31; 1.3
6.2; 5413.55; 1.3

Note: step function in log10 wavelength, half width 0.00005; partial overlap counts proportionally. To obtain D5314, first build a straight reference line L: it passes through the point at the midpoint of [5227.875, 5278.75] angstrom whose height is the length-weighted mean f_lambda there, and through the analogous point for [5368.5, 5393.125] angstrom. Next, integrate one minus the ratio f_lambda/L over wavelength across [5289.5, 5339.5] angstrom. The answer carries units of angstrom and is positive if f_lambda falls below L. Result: 7.54 angstrom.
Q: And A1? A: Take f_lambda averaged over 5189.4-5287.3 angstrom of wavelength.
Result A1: 10.8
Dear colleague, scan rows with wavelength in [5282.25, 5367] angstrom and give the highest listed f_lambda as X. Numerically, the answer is 10.3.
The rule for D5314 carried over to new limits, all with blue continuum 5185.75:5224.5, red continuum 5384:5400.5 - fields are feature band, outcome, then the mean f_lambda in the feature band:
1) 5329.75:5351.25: 2.8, 6.95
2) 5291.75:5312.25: 3.5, 7.6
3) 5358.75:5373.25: 1.1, 6.71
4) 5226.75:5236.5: -1.9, 13.4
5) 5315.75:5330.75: 2.3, 7.2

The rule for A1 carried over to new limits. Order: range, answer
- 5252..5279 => 8.91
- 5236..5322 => 8.65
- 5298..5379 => 7.13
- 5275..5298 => 7.91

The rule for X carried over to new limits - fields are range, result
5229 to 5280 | 14.9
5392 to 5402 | 8.55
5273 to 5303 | 9.94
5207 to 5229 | 17.7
